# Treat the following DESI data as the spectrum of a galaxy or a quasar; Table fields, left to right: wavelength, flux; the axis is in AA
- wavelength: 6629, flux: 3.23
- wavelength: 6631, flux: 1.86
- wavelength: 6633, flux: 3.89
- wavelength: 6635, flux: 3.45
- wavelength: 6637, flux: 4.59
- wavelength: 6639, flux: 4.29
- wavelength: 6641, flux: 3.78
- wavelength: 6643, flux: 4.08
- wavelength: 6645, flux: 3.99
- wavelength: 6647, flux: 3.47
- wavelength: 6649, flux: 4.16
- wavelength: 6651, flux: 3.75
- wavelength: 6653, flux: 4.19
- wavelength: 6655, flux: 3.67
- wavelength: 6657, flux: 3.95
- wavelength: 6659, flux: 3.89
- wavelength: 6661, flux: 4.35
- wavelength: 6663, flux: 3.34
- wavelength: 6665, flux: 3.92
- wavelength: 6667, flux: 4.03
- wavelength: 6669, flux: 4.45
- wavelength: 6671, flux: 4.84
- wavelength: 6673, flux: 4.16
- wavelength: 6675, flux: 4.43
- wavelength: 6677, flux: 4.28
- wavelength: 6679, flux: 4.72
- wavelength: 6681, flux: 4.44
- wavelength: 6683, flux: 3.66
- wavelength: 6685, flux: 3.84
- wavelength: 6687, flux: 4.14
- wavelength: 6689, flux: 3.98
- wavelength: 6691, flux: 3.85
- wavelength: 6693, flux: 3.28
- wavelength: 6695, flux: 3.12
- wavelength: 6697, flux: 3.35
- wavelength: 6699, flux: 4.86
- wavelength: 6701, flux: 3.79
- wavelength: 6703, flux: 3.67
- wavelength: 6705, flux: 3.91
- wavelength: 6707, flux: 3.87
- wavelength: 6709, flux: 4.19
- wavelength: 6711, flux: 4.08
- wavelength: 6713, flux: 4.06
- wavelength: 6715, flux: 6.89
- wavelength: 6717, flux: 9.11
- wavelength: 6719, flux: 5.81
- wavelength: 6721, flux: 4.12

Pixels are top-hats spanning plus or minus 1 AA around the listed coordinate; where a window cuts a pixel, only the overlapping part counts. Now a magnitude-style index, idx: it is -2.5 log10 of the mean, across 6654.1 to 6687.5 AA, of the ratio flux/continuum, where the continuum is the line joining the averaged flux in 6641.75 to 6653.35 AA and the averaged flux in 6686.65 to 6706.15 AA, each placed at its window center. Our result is -0.07 mag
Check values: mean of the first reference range 3.92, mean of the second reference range 3.78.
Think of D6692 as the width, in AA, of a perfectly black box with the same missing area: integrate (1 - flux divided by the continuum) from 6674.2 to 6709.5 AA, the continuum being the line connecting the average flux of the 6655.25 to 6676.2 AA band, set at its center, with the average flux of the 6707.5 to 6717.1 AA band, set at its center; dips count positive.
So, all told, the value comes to 5.8 AA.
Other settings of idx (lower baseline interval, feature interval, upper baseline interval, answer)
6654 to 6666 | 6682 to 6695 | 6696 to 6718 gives 0.17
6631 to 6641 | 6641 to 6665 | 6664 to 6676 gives 0.04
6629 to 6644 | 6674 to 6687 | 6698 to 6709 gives -0.08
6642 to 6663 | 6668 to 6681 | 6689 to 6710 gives -0.16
